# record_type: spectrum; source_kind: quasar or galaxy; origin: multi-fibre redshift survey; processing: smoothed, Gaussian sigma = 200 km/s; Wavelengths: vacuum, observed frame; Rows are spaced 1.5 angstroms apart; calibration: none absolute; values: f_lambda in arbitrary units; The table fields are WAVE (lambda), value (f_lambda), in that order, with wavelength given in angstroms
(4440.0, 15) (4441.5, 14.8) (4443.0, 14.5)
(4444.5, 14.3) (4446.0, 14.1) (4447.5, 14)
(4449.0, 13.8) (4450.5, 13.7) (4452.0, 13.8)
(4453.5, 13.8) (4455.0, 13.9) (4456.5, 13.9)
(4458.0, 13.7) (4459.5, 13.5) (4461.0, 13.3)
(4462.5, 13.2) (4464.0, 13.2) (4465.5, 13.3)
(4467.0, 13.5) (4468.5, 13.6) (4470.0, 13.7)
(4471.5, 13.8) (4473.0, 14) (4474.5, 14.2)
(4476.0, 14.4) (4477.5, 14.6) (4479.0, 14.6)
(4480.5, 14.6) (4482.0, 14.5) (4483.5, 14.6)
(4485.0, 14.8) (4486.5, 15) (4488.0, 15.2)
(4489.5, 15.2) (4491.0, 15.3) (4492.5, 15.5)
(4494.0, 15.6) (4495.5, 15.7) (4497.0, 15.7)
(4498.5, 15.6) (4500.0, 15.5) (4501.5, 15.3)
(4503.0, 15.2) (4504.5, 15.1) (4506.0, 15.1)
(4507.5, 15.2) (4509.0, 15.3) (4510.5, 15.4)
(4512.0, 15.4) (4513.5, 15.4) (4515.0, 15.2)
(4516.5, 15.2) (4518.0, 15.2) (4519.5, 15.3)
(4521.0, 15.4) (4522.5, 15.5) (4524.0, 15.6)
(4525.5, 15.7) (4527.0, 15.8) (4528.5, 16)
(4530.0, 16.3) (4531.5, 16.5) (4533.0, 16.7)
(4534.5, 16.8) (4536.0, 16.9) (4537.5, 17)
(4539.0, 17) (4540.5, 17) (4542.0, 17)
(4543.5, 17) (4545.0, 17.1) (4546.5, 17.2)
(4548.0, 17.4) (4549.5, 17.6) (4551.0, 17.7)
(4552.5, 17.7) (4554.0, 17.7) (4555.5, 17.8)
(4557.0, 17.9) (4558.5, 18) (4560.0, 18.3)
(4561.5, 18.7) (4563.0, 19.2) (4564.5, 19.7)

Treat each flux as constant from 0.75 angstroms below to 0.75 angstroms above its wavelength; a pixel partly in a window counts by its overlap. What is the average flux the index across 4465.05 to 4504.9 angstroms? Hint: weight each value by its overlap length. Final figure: 14.8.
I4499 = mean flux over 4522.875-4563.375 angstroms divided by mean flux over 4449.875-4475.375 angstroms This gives 1.3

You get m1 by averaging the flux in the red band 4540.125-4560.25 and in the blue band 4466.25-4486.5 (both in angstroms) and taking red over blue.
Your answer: 1.23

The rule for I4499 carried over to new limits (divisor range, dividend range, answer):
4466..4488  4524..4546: 1.16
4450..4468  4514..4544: 1.19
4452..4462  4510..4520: 1.12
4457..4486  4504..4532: 1.11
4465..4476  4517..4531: 1.14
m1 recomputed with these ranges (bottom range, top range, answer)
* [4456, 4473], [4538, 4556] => 1.28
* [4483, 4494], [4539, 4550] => 1.13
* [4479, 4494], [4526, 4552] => 1.13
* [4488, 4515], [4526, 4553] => 1.10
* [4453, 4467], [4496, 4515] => 1.13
